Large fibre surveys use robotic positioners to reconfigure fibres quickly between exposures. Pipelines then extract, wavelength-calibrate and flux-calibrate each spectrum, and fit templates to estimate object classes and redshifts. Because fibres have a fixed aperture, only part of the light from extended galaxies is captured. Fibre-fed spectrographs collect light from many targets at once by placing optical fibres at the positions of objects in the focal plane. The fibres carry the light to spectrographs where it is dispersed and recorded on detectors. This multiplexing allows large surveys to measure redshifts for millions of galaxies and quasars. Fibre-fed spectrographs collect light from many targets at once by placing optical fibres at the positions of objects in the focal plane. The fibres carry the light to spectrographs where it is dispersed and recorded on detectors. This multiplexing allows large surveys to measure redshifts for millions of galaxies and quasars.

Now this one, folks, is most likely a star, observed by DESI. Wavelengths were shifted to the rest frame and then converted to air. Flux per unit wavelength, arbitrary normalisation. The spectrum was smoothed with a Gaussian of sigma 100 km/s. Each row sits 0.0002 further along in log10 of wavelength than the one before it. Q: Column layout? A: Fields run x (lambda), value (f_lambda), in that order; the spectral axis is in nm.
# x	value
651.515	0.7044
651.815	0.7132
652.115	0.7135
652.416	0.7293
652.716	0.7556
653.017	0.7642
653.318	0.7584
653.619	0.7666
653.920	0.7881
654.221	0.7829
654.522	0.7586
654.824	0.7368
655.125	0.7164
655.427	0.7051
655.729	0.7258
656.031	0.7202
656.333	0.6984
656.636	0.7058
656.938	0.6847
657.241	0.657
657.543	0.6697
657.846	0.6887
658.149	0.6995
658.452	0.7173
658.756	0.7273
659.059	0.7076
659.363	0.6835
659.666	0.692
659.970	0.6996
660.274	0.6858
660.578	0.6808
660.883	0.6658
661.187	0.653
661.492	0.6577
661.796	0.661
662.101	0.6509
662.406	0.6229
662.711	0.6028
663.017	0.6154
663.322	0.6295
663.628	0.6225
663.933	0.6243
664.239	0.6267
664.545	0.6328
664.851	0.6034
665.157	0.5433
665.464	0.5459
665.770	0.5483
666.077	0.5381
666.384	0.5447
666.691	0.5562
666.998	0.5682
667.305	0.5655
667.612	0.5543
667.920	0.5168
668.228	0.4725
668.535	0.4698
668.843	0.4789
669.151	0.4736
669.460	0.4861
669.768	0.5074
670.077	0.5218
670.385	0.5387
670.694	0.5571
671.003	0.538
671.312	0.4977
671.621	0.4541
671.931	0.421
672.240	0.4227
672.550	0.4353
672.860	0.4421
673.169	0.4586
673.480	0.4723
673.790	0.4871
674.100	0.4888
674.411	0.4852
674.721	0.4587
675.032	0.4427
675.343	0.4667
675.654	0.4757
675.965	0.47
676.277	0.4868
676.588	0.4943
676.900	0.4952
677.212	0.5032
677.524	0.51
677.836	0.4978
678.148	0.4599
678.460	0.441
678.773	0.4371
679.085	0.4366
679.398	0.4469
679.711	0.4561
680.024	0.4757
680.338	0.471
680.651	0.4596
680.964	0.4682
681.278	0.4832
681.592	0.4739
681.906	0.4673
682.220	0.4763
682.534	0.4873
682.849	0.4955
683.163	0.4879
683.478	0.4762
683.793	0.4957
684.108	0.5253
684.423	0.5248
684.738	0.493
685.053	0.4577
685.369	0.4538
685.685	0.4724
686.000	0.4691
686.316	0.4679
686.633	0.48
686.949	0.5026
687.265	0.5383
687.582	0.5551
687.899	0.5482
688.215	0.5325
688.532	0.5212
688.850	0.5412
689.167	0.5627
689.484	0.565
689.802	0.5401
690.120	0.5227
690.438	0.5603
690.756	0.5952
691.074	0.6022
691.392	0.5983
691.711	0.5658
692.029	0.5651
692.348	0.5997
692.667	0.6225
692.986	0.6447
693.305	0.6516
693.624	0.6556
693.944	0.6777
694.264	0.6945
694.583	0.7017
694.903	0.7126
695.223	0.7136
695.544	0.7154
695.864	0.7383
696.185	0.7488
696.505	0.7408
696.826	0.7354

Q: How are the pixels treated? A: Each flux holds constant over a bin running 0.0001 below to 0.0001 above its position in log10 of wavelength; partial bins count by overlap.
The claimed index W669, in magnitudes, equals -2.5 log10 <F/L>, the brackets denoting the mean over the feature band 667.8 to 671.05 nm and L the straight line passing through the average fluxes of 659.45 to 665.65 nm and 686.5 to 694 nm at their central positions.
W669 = 0.22 mag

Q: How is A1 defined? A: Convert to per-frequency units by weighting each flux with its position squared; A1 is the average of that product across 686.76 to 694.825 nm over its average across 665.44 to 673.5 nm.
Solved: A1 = 1.25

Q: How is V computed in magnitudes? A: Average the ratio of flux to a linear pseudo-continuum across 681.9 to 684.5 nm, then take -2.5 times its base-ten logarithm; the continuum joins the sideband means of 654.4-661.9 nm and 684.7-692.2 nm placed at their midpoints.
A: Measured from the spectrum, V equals 0.14 mag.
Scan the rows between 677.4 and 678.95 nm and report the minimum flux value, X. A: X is 0.4371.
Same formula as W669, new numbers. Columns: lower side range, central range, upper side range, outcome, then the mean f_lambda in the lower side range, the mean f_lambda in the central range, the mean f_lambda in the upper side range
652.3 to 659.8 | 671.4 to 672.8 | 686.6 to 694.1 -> 0.44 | 0.722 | 0.437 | 0.575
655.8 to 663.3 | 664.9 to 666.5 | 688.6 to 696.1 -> 0.21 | 0.677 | 0.548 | 0.624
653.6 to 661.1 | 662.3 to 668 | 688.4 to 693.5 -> 0.17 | 0.709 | 0.583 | 0.58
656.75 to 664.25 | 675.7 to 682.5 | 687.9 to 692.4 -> 0.26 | 0.666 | 0.472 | 0.561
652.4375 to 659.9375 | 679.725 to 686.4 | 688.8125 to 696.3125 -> 0.34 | 0.721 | 0.48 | 0.63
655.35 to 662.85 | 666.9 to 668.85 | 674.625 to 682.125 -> 0.13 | 0.682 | 0.52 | 0.47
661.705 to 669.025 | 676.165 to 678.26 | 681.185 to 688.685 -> 0.07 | 0.574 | 0.493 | 0.495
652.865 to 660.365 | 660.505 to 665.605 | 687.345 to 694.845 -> 0.11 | 0.718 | 0.625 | 0.594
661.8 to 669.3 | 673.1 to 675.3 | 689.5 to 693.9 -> 0.22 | 0.569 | 0.471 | 0.595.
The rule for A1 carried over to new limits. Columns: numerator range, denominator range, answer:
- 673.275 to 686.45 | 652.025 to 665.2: 0.74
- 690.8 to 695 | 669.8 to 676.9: 1.41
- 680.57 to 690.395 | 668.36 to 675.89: 1.09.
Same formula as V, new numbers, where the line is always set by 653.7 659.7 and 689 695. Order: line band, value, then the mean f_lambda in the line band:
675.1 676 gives 0.372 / 0.468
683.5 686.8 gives 0.290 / 0.484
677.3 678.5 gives 0.328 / 0.482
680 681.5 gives 0.340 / 0.471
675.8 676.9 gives 0.329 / 0.485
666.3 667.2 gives 0.223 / 0.558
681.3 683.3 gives 0.309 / 0.481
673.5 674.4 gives 0.341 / 0.485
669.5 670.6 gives 0.282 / 0.521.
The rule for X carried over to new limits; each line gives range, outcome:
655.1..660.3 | 0.657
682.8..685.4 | 0.4538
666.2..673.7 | 0.421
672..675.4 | 0.4227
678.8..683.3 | 0.4366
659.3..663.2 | 0.6028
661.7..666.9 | 0.5381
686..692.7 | 0.4679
